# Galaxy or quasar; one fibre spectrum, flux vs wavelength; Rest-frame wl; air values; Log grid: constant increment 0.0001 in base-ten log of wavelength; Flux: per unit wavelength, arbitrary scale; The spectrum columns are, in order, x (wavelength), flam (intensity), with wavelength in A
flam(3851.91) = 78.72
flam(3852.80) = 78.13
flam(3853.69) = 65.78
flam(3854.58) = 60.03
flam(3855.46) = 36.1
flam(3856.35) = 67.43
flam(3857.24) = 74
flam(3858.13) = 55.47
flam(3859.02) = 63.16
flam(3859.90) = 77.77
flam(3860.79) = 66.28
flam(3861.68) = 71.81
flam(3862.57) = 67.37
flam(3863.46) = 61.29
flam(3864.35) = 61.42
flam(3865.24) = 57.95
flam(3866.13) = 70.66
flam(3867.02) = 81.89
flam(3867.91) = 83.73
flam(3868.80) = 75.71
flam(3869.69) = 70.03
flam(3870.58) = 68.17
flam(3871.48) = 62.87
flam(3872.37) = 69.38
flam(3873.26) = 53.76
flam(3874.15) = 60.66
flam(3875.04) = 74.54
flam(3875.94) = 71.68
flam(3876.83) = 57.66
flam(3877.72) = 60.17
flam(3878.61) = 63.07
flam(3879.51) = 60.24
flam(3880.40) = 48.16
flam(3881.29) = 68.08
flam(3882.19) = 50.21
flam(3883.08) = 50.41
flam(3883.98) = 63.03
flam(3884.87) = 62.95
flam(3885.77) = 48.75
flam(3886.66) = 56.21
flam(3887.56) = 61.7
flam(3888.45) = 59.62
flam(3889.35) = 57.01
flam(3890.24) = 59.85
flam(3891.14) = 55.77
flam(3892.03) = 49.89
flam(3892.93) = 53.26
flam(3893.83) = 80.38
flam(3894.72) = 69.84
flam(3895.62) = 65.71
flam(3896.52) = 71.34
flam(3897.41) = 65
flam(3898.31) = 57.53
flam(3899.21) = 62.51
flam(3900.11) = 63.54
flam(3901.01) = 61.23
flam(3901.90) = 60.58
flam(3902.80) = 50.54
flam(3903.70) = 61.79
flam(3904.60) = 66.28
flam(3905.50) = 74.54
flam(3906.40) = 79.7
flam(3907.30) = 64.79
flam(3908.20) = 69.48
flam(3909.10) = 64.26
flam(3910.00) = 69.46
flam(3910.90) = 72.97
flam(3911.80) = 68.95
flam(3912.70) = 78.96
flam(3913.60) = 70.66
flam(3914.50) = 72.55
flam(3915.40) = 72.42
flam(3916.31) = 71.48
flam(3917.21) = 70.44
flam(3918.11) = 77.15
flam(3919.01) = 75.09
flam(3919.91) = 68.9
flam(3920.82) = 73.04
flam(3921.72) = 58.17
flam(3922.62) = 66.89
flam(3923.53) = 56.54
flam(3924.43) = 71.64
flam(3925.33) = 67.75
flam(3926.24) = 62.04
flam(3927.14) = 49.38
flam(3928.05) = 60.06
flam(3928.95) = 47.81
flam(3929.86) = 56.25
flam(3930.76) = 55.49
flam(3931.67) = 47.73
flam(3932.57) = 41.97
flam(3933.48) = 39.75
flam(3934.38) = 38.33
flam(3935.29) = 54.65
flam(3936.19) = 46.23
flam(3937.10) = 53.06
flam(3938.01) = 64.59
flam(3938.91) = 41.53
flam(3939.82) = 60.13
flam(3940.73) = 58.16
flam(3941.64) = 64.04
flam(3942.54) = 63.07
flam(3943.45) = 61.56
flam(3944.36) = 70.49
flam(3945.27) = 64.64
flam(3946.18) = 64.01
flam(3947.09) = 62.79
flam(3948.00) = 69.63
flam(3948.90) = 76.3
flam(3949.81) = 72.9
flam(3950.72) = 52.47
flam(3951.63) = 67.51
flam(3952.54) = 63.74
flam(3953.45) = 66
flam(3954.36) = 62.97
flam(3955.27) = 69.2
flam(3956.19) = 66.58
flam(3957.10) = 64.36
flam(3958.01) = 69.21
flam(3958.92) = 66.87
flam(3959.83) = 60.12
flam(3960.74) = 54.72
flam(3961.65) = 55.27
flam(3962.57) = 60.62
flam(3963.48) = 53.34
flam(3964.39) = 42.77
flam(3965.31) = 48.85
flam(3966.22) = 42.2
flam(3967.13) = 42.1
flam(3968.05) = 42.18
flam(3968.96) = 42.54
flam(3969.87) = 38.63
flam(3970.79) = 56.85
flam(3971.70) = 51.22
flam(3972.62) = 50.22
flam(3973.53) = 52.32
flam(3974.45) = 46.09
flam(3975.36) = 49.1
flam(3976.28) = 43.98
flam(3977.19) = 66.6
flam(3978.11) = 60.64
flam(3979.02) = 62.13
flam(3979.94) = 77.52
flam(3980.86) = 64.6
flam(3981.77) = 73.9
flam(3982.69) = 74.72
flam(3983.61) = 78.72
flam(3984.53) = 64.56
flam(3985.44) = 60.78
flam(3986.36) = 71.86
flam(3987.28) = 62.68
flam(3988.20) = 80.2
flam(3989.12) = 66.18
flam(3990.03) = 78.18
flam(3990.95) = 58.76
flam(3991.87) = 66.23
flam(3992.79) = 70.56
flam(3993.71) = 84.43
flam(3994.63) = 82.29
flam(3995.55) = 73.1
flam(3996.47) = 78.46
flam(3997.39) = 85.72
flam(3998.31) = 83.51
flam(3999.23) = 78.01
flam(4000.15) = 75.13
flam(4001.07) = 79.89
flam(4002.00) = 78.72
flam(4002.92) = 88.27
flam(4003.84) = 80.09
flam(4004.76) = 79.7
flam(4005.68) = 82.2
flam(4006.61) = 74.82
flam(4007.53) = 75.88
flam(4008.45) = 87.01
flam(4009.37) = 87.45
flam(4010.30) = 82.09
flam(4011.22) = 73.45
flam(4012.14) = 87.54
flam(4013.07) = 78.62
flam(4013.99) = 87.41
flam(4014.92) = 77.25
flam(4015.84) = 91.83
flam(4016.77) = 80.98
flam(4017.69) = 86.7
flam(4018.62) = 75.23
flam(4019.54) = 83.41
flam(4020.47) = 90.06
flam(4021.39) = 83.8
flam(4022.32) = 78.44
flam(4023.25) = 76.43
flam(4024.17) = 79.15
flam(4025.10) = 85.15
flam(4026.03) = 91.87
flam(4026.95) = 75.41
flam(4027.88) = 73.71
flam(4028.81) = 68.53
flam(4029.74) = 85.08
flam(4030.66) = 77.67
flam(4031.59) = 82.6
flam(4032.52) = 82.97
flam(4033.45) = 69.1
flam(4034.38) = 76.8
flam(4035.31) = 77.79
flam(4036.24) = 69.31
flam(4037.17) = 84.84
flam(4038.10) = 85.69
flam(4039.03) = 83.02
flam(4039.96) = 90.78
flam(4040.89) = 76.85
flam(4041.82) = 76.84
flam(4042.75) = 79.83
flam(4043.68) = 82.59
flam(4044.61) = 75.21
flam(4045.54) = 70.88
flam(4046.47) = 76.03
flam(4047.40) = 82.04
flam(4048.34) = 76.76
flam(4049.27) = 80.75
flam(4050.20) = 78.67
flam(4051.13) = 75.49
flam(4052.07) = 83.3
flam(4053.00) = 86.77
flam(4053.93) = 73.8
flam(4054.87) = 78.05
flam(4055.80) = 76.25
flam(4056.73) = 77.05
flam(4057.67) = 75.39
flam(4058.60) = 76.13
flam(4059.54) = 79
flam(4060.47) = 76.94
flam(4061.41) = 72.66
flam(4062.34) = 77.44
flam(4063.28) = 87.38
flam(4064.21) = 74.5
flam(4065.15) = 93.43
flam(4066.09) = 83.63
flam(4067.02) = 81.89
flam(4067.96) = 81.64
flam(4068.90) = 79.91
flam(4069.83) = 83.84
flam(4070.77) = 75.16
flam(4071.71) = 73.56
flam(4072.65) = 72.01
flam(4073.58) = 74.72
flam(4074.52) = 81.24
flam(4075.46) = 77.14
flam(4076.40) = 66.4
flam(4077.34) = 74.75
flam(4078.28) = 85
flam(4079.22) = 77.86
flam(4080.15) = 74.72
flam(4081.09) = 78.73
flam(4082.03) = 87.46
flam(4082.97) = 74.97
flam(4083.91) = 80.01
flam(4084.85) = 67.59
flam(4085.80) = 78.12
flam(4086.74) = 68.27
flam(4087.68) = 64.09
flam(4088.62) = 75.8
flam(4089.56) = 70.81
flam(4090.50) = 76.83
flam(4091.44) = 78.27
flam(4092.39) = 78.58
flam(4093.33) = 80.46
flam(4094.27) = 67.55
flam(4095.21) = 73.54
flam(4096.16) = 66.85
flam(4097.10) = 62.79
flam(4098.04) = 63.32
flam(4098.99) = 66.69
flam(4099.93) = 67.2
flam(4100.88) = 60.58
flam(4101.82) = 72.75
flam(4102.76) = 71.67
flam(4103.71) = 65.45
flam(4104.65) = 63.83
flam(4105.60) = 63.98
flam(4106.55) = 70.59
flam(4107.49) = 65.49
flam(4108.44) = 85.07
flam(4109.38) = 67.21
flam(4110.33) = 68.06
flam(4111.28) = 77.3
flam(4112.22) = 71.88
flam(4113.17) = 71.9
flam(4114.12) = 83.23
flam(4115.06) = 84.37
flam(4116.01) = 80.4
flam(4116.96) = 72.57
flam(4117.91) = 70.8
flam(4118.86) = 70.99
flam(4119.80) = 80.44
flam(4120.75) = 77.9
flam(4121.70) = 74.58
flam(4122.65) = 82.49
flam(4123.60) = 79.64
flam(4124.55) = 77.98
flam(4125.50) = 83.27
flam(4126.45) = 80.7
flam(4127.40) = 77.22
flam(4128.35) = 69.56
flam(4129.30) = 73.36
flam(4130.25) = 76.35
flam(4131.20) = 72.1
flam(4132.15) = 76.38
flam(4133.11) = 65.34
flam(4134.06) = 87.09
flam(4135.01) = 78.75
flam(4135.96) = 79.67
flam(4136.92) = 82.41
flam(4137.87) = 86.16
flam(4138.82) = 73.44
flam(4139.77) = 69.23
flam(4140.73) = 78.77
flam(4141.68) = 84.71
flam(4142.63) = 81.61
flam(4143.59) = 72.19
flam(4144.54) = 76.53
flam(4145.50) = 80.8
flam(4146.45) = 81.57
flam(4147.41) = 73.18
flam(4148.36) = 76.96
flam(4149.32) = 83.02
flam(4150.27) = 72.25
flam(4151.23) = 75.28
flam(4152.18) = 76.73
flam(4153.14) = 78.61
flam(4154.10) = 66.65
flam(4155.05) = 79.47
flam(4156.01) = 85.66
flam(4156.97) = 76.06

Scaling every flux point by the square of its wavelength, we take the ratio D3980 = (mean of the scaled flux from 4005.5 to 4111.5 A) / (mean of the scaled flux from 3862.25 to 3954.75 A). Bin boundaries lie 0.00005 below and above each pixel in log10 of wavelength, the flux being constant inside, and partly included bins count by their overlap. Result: 1.3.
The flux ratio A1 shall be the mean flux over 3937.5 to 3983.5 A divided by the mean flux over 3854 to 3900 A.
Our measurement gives 0.9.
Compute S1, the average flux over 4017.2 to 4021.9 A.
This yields 83.8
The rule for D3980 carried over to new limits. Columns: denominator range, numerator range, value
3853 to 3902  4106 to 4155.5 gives 1.37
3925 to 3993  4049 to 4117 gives 1.35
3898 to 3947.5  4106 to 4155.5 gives 1.36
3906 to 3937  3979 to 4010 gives 1.25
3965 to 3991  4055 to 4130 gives 1.35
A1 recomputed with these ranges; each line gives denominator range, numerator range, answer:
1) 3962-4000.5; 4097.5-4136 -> 1.17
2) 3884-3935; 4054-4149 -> 1.21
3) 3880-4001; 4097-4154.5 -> 1.20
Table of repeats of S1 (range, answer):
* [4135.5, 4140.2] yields 78.3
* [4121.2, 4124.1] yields 78.8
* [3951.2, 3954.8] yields 65.1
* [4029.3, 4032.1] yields 81.9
